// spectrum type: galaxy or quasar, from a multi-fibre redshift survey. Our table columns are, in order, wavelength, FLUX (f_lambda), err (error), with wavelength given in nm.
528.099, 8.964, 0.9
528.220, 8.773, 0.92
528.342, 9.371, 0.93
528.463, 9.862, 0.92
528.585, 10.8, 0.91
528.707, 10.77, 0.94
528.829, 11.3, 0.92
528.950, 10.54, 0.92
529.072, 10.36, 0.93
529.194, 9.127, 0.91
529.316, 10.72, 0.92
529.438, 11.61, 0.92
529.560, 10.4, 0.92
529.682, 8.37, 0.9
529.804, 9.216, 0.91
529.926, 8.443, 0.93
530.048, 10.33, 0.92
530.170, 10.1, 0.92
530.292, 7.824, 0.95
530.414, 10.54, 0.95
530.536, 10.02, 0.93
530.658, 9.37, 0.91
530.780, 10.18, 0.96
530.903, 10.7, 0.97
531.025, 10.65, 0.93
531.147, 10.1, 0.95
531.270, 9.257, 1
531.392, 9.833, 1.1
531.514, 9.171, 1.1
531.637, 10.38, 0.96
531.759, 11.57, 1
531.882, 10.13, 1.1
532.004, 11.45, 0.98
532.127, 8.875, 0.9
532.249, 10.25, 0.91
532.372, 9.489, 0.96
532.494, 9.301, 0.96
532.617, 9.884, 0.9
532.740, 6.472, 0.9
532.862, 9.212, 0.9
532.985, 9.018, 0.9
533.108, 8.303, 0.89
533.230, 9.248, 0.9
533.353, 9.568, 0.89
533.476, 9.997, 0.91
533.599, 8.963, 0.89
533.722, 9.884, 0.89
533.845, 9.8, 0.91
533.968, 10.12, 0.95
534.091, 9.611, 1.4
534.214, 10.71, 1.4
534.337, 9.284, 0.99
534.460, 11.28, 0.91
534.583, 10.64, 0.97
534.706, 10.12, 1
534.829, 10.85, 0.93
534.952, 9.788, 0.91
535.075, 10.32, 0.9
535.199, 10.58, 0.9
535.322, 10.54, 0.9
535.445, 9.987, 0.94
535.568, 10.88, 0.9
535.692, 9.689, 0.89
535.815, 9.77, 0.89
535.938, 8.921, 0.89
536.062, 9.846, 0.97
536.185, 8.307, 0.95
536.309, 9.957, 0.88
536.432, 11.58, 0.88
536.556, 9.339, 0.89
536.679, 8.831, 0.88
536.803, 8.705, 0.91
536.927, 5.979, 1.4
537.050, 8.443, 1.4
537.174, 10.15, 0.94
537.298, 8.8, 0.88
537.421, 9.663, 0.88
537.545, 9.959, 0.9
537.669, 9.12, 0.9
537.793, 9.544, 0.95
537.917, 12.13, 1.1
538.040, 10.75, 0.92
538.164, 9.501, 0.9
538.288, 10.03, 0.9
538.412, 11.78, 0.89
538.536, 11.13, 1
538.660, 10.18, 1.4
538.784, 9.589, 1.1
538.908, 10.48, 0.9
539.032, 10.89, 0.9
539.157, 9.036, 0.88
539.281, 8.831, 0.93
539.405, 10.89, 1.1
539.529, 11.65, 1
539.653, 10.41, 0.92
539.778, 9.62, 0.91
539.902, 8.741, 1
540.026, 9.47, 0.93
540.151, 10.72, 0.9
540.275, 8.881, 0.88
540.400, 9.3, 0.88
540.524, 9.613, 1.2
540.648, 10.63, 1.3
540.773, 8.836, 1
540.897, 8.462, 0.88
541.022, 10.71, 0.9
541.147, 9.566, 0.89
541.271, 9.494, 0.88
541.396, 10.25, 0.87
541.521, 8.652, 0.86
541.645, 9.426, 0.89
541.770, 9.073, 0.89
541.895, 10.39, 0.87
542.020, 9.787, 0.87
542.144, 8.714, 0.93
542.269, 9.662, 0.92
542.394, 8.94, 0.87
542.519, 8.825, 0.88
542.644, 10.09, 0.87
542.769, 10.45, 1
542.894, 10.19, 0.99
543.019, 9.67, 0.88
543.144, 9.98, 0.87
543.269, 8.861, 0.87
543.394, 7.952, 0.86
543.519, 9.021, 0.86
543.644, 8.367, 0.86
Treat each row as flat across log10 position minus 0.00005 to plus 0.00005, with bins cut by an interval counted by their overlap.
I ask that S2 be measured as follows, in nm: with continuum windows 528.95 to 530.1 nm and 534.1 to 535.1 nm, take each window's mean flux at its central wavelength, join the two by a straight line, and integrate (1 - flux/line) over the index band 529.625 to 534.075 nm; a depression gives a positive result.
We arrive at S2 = 0.21 nm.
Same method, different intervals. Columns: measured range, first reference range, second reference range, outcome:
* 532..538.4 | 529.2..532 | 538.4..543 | 0.13 nm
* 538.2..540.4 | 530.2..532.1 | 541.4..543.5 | -0.11 nm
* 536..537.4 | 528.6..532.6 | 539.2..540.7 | 0.12 nm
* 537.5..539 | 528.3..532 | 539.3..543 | -0.09 nm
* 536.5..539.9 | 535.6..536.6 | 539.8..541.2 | -0.07 nm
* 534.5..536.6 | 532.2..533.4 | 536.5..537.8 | -0.26 nm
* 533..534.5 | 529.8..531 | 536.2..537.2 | -0.05 nm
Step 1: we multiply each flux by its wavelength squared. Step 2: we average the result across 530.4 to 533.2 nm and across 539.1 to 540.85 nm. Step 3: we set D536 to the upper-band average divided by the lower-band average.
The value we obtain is 1.03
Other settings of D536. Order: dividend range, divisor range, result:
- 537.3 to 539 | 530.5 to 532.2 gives 1.04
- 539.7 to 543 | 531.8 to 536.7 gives 1.00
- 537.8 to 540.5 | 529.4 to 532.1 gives 1.05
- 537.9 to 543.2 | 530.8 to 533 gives 1.04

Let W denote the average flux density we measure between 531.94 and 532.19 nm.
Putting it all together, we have 10.2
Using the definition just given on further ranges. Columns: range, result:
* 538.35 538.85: 10.7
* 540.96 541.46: 9.99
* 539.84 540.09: 9.11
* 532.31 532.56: 9.4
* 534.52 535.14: 10.3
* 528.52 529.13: 10.7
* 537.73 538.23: 10.5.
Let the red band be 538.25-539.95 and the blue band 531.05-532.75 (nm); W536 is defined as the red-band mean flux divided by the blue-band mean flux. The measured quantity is 1.0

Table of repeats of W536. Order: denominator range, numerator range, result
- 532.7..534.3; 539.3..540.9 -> 1.05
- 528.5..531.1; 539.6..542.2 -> 0.95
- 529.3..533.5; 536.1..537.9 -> 0.95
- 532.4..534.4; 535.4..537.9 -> 1.01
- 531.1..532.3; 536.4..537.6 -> 0.90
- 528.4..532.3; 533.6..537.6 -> 0.97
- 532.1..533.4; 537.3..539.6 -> 1.13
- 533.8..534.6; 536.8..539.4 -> 0.96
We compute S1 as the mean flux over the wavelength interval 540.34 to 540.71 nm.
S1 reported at 9.88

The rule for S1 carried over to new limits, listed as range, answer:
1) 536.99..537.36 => 9.14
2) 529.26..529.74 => 10.3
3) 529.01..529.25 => 9.74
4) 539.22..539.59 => 10.5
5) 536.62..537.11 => 7.98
